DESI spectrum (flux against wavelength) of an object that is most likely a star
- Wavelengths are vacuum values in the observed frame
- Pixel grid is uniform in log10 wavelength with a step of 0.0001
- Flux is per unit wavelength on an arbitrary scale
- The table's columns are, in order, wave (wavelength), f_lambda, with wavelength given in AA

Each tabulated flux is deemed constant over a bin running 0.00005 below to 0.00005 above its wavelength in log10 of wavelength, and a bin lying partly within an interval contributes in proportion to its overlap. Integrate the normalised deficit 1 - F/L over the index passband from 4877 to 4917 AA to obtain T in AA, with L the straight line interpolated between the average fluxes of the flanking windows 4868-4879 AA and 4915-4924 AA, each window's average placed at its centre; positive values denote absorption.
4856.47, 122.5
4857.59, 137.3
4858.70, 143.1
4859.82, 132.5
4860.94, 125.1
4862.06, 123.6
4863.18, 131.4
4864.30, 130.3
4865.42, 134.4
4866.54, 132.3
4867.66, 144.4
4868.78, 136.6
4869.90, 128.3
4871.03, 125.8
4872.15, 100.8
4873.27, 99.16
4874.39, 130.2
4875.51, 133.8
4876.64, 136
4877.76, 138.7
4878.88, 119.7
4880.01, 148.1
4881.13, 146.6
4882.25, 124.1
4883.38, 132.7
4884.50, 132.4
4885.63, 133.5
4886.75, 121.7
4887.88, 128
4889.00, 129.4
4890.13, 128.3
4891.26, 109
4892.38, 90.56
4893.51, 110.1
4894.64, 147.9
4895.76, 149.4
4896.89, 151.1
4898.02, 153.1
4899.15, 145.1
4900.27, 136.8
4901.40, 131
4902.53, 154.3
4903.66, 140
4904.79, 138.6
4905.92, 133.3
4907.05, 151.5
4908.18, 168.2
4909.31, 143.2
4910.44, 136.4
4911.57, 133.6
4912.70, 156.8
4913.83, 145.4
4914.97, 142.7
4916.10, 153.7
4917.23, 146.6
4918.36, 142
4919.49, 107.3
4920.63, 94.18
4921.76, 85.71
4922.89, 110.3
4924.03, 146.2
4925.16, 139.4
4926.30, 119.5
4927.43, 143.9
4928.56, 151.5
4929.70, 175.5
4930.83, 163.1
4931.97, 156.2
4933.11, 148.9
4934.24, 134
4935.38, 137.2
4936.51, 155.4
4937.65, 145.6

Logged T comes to -4.3 AA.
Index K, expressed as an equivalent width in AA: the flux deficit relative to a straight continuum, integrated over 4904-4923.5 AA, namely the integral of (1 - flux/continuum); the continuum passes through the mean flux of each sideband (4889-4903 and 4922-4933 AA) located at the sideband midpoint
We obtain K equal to 0.59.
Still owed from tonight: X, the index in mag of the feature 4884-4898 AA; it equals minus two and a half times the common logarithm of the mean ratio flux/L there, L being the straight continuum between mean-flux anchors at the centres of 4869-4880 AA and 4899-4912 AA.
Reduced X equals 0.05 mag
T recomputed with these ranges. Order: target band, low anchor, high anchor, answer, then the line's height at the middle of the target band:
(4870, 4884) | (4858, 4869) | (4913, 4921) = 0.6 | 134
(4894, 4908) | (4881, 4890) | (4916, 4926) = -1.9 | 127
